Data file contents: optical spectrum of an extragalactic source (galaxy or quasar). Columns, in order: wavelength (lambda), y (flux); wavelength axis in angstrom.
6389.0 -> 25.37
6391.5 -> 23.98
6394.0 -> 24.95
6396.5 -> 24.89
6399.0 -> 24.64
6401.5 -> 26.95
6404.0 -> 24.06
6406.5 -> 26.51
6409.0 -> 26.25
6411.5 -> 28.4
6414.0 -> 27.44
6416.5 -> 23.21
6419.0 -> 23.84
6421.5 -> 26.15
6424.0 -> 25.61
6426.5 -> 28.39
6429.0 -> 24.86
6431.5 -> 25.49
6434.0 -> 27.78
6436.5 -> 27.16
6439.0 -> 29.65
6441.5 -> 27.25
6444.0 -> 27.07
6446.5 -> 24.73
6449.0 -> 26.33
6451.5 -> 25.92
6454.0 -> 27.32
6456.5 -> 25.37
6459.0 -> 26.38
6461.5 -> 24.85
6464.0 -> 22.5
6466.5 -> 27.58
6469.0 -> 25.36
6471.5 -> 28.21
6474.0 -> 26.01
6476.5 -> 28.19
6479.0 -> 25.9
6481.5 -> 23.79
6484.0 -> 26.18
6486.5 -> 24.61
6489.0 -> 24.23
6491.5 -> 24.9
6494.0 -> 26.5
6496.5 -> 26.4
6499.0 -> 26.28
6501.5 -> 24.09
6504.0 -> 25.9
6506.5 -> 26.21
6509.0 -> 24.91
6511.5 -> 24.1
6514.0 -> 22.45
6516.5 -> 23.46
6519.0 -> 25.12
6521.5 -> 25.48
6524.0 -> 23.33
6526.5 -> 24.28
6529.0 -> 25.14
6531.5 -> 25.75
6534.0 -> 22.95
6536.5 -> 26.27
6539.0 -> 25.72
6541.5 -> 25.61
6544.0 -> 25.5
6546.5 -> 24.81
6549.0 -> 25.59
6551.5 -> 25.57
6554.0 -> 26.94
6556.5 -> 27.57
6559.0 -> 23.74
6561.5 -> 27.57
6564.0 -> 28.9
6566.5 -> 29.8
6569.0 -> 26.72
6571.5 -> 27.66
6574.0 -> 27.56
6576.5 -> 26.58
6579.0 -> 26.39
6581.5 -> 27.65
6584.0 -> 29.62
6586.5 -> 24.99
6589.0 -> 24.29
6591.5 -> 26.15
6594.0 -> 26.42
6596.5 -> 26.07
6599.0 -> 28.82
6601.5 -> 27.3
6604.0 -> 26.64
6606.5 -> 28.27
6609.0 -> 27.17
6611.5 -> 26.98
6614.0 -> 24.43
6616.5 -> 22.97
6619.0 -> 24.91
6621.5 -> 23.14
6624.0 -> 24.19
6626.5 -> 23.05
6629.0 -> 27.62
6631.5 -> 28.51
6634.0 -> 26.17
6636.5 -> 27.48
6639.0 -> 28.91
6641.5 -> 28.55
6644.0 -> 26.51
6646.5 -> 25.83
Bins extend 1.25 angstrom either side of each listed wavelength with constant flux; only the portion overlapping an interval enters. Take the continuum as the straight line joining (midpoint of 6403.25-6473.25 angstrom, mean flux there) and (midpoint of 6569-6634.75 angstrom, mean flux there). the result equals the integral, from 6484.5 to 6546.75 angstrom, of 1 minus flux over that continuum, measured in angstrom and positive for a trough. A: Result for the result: 3.0 angstrom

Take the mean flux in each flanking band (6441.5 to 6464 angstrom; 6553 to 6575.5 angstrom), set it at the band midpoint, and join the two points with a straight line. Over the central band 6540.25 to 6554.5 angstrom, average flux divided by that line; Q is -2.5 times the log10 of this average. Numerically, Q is 0.064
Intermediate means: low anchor 25.9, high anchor 27.4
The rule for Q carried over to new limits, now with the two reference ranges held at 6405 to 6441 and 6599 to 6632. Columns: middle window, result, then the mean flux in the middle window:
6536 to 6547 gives 0.02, 25.6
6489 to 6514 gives 0.04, 25.3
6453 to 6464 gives 0.03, 25.6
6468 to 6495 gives 0.02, 25.8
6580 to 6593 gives -0.02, 26.5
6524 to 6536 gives 0.07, 24.5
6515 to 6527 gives 0.08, 24.3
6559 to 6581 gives -0.06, 27.4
